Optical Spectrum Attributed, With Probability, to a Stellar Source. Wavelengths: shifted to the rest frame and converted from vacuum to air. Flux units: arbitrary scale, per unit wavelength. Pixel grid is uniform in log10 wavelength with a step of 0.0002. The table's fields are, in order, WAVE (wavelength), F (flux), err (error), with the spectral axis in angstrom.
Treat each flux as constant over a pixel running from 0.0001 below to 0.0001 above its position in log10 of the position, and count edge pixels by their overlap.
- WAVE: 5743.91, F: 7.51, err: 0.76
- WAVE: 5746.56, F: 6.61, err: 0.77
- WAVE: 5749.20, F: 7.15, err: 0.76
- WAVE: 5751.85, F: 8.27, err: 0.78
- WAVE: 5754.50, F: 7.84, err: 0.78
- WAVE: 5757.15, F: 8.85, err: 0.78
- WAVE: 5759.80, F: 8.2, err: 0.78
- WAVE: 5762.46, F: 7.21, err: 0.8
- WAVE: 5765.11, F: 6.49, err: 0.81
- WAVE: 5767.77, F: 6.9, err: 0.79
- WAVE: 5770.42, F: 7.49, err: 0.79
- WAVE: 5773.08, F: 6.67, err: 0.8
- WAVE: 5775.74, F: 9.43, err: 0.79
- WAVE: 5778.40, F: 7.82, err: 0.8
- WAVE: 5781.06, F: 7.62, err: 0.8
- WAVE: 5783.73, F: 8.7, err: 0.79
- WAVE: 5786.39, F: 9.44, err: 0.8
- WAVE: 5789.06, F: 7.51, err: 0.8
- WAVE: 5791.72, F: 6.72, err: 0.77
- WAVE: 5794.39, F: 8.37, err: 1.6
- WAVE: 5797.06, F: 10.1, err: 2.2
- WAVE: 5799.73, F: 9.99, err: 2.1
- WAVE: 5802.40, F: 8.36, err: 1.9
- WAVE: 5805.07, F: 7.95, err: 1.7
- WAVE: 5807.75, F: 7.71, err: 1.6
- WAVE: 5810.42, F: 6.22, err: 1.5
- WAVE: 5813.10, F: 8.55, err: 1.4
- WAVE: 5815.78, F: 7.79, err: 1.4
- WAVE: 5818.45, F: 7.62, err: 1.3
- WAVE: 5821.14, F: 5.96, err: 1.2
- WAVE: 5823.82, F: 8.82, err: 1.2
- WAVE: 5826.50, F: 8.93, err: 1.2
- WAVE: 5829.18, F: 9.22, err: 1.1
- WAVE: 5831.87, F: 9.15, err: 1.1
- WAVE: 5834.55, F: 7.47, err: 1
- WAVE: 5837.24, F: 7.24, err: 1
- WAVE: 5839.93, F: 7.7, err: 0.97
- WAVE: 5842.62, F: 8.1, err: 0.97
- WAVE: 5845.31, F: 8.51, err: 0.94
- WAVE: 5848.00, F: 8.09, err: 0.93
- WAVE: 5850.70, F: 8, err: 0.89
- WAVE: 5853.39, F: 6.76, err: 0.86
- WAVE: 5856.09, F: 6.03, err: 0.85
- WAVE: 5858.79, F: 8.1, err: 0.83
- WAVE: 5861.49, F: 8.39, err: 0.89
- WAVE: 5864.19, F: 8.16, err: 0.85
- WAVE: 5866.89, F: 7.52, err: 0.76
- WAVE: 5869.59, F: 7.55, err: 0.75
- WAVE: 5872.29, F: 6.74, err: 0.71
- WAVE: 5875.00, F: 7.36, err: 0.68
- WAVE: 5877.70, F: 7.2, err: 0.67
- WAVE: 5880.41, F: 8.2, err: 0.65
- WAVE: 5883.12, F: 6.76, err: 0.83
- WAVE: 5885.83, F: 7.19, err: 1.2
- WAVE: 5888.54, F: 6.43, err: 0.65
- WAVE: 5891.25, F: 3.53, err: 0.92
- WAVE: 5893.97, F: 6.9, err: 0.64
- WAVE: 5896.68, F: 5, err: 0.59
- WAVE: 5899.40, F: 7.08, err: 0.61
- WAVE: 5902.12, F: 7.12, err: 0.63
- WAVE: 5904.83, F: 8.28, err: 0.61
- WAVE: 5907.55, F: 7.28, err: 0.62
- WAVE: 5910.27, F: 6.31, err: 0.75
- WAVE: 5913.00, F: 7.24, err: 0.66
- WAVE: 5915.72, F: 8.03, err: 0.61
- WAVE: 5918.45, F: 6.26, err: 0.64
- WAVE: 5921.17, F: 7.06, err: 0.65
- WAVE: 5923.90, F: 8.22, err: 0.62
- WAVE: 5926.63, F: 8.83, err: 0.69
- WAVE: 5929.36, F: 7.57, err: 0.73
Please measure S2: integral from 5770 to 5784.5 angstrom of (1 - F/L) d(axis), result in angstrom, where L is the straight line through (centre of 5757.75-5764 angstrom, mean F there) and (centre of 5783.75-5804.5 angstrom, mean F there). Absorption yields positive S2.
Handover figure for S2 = 0.4 angstrom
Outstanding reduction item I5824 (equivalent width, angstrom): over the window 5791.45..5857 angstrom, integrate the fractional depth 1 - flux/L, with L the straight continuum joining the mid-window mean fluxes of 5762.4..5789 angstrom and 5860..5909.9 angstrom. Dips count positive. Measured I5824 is -4.9 angstrom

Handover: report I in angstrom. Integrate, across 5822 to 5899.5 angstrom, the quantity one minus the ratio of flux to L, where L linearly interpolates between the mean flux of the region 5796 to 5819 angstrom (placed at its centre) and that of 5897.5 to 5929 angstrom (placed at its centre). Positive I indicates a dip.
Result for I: 3.8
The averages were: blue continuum 8.26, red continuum 7.39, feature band 7.45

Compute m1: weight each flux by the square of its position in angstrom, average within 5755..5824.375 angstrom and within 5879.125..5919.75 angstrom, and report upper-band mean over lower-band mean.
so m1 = 0.89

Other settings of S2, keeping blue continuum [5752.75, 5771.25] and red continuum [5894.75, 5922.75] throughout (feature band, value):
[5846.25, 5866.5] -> -1.31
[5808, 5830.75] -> -1.70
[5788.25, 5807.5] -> -2.53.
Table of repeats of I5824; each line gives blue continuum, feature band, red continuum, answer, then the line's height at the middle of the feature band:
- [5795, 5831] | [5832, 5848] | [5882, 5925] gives -0.2 angstrom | 7.82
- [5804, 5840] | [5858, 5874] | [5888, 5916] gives -1.2 angstrom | 7.18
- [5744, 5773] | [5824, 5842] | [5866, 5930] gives -2.6 angstrom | 7.25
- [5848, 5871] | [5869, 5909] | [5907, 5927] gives 3.4 angstrom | 7.46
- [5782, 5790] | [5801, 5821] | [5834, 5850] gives 1.5 angstrom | 8.25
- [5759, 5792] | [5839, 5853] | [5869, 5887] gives -1.1 angstrom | 7.42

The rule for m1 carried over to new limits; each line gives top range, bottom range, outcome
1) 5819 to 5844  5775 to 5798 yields 0.98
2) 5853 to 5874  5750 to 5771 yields 1.01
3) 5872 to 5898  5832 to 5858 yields 0.87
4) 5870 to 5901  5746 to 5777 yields 0.91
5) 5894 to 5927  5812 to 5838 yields 0.91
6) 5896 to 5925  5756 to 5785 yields 0.96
